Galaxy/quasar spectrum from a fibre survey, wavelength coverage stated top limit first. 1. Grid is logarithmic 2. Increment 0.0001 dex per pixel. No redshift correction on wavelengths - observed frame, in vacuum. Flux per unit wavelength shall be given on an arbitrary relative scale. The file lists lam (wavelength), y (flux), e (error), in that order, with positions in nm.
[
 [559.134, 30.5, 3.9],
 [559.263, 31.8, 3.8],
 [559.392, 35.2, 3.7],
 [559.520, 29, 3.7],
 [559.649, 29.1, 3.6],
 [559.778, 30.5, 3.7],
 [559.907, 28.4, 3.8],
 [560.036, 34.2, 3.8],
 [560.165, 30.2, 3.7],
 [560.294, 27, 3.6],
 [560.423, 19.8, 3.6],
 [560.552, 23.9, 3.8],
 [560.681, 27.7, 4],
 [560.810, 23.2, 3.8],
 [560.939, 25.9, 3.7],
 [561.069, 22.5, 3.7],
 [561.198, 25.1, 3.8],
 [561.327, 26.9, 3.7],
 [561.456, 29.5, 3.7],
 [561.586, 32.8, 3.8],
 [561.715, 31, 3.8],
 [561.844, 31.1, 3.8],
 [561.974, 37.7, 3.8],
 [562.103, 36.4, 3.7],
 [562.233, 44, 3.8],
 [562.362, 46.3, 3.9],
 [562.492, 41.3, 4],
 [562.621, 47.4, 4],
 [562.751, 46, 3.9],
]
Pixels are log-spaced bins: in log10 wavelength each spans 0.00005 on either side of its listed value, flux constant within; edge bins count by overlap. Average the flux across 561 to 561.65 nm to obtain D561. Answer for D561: 27.3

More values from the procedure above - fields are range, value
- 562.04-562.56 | 42.1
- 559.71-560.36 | 30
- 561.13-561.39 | 26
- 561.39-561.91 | 31.1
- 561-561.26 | 23.8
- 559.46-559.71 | 29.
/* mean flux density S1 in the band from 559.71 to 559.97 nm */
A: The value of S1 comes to 29.4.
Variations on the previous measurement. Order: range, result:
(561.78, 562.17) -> 35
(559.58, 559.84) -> 29.7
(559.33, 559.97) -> 30.4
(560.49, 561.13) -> 24.6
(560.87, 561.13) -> 24.1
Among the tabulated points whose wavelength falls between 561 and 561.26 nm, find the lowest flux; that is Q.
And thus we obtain 22.5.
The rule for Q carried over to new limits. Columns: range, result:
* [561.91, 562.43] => 36.4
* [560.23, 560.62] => 19.8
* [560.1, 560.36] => 27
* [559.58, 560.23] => 28.4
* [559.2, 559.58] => 29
